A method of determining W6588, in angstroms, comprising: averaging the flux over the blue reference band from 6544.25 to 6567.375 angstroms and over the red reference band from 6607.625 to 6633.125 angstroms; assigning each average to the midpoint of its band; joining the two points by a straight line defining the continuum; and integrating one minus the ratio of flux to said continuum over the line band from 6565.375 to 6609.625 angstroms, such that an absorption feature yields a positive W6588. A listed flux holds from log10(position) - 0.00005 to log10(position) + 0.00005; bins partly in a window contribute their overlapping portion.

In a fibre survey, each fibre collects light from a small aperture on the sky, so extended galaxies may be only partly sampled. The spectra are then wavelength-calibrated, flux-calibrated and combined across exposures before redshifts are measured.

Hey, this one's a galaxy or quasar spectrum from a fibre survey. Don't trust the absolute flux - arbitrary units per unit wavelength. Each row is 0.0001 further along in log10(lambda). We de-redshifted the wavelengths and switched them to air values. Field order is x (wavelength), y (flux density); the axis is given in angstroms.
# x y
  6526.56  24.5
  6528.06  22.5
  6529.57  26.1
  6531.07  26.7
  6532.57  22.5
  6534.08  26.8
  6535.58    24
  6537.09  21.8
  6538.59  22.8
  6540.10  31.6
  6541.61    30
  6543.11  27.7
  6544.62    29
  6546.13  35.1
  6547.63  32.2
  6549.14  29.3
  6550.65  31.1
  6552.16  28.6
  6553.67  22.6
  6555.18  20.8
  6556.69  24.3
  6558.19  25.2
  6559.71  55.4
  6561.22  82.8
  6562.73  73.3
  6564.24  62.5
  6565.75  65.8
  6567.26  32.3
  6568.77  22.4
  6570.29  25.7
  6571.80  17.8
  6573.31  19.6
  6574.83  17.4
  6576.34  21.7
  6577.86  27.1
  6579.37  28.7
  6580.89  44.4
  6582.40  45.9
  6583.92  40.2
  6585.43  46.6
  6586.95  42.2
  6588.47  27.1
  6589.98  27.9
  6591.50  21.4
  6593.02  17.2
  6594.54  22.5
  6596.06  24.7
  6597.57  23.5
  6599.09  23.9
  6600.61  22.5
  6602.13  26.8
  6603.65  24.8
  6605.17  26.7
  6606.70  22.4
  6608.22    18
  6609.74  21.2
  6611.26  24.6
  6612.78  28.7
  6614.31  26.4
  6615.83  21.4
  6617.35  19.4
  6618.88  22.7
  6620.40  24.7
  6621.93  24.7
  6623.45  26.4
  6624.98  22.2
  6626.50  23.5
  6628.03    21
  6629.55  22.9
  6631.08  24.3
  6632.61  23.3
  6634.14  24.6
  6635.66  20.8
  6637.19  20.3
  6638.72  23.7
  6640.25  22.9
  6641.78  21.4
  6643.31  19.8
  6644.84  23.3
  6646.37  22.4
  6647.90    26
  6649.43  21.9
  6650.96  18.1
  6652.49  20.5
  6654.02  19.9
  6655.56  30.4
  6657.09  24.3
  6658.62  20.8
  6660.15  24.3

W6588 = 5.9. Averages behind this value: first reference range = 41.1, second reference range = 23.3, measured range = 28.1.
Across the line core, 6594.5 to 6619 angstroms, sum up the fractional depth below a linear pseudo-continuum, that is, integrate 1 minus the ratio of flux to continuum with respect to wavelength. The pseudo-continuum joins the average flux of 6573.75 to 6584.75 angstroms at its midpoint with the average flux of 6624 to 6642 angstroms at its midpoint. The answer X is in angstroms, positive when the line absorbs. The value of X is 3.22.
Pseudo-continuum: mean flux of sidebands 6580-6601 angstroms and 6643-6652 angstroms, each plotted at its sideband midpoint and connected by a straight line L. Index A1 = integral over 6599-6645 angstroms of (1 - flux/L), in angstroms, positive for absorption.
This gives 4.73 angstroms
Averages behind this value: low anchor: 30.8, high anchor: 22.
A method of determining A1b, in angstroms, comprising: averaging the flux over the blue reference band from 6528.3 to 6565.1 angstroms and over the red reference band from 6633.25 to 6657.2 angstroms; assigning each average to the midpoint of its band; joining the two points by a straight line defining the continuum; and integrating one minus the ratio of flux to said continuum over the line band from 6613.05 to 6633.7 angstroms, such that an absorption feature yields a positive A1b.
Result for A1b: 1.3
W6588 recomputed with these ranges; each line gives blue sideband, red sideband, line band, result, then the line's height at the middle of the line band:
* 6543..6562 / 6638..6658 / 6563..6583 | -1.3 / 31.9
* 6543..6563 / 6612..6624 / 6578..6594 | -1.8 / 30.2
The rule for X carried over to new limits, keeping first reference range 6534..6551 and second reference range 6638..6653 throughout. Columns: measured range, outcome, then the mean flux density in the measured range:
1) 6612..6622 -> -0.06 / 23.9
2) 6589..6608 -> 1.05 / 23.6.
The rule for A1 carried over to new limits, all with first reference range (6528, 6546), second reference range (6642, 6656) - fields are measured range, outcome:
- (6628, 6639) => 0.07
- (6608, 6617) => 0.03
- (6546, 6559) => -0.80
